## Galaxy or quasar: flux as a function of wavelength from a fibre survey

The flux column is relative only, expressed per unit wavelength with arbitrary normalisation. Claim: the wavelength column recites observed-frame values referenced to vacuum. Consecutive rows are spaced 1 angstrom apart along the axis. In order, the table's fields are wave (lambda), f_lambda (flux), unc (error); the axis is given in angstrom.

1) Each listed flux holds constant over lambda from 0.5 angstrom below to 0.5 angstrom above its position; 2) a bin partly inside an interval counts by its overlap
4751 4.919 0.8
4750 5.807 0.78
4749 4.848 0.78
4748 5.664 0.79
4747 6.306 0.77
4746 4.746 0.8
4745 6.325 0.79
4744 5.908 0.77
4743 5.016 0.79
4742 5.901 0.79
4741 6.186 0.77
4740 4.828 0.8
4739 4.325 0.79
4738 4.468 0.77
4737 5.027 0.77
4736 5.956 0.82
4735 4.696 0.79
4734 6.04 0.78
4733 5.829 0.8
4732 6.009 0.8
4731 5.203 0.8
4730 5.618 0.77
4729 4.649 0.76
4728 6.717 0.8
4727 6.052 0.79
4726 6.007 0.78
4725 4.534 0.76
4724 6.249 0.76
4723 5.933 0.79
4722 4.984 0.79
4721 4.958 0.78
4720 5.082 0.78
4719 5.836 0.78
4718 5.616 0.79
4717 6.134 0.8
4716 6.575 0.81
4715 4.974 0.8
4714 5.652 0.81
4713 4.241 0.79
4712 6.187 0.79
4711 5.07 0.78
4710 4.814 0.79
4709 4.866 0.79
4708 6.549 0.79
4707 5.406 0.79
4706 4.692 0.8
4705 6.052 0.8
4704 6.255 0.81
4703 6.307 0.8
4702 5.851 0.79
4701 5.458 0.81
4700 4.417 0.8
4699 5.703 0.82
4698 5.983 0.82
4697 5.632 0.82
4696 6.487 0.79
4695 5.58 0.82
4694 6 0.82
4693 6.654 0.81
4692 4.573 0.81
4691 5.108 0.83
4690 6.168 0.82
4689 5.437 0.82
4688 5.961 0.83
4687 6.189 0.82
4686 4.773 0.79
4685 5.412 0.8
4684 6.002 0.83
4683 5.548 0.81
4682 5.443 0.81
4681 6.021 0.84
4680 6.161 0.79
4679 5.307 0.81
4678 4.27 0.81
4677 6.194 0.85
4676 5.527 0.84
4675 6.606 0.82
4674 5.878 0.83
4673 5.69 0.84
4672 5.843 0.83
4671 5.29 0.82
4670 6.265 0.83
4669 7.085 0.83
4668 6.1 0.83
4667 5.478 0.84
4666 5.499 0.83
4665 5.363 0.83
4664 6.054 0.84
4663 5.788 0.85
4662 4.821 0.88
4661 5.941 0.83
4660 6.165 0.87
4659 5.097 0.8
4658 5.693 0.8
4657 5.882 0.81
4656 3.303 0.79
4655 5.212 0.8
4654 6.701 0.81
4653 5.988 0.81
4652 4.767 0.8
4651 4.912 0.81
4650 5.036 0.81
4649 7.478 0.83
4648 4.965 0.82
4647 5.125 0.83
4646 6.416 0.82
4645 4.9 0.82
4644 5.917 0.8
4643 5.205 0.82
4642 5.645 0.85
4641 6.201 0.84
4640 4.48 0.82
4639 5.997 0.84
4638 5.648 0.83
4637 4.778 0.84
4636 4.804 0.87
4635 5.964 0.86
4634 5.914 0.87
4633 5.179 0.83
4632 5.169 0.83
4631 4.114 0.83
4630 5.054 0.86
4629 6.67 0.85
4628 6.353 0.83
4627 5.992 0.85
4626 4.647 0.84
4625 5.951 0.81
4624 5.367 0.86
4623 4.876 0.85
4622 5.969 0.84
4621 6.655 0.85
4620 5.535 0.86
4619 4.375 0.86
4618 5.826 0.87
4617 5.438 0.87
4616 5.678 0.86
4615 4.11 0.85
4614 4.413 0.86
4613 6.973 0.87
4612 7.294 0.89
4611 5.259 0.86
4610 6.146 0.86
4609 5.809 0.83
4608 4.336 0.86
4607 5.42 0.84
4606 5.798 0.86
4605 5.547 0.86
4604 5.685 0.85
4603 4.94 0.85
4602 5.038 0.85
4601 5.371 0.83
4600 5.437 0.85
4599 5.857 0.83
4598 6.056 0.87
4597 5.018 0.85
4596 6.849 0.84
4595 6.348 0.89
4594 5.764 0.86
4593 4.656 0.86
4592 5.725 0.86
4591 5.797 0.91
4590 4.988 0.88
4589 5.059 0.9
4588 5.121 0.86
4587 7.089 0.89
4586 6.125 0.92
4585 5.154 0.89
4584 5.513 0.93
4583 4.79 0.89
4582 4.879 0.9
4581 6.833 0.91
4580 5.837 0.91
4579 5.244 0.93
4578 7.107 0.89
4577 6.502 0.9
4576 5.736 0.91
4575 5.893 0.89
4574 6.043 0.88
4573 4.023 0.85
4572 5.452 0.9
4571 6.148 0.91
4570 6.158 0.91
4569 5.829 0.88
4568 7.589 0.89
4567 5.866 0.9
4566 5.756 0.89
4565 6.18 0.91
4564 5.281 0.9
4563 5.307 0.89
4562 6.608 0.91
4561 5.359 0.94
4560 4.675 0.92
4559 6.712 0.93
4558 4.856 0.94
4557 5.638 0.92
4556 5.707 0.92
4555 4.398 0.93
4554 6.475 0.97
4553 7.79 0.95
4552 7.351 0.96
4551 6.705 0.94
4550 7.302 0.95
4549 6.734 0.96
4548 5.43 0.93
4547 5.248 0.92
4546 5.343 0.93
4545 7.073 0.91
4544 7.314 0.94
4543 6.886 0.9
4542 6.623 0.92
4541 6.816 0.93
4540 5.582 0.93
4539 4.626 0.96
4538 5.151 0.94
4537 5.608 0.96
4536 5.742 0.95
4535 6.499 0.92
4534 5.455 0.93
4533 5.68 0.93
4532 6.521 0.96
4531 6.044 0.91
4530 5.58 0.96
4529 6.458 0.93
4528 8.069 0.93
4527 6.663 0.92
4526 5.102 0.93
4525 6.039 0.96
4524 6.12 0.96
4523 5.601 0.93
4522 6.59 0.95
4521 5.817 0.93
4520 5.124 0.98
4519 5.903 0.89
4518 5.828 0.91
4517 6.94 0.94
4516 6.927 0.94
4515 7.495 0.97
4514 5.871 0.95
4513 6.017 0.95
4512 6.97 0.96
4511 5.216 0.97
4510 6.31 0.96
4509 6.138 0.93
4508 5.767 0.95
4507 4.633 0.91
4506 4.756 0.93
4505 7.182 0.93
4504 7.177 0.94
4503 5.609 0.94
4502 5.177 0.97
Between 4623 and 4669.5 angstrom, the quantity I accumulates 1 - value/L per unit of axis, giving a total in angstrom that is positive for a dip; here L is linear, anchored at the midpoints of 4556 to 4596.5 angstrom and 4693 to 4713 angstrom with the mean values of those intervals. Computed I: 1.3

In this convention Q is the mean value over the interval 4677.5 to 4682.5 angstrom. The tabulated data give 5.44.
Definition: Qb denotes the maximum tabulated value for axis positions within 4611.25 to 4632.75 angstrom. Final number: 7.294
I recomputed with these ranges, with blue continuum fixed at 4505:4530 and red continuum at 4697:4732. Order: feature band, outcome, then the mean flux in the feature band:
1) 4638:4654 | 0.5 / 5.58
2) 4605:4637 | 1.7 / 5.51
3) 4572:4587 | 0.5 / 5.73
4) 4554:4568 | 0.7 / 5.67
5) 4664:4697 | -0.6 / 5.75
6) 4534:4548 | 0.1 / 6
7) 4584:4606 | 1.1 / 5.6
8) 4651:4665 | 0.6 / 5.47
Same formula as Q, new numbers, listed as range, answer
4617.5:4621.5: 5.6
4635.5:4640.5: 5.14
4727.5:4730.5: 5.66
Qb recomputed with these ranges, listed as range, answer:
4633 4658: 7.478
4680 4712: 6.654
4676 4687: 6.194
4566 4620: 7.589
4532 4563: 7.79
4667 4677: 7.085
